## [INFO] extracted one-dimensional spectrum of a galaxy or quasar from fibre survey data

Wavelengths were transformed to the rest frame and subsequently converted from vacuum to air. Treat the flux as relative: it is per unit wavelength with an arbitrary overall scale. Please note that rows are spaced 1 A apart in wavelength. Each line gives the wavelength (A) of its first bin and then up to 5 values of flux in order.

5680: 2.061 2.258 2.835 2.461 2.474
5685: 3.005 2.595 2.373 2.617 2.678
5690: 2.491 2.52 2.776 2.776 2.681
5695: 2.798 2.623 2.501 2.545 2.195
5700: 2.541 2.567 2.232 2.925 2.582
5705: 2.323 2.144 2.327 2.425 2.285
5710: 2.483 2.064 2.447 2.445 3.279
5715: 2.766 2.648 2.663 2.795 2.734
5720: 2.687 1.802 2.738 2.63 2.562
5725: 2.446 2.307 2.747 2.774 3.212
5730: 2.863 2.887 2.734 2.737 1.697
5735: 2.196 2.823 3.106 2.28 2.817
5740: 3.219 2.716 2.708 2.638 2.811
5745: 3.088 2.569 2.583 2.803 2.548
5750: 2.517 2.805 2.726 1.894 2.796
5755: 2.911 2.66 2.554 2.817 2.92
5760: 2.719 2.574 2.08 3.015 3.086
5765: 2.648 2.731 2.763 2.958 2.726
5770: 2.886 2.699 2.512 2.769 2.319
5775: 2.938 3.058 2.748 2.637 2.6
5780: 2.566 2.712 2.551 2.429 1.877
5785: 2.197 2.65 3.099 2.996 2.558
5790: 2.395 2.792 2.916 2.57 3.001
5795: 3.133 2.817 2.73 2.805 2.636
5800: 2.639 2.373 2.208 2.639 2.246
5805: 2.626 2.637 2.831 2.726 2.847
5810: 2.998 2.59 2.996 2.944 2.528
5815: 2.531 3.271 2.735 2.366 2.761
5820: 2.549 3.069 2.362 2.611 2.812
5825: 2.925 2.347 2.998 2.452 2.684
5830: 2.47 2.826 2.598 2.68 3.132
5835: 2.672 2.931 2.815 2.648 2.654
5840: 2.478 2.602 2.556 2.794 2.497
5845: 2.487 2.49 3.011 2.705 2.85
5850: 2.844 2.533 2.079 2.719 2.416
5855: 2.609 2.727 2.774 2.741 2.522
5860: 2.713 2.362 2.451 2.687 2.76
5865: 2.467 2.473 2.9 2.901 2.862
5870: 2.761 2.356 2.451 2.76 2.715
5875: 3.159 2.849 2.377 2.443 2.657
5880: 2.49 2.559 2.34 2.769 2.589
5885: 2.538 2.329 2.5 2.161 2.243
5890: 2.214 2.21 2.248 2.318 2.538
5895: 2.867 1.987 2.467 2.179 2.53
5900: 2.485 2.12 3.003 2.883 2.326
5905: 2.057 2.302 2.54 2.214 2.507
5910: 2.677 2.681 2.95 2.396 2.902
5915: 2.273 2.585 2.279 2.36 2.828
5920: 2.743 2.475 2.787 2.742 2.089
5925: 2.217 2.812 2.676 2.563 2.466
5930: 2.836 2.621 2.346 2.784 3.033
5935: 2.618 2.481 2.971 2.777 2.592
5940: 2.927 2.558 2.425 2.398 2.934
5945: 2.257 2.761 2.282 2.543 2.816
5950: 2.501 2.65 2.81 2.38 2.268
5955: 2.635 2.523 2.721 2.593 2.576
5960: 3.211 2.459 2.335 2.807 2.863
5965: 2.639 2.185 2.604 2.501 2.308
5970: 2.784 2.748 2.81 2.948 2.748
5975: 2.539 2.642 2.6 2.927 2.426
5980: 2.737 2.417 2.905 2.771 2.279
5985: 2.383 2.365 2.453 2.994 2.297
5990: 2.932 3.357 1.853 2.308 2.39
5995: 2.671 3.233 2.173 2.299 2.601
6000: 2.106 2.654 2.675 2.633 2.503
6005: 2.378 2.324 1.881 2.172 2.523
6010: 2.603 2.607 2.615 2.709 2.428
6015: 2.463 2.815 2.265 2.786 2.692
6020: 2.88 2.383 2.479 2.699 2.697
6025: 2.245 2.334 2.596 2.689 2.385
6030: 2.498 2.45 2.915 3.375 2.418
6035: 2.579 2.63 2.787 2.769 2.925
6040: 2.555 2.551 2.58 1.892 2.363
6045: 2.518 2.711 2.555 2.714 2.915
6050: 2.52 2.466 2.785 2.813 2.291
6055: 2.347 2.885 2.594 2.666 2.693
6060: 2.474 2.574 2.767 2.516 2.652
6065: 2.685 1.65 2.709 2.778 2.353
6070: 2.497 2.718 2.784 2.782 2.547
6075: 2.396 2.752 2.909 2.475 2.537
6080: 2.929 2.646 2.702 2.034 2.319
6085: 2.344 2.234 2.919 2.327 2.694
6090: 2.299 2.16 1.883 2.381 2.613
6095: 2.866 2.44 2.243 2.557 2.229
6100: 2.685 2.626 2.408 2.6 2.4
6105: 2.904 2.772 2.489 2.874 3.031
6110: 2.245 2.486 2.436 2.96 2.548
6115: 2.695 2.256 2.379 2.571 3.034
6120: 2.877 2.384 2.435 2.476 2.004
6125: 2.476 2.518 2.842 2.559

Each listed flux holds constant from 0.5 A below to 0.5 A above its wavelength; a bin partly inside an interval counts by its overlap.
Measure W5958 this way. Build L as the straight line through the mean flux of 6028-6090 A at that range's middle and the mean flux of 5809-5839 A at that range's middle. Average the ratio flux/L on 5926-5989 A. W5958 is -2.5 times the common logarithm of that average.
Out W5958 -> 0.01 mag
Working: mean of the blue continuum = 2.74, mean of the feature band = 2.62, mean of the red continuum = 2.59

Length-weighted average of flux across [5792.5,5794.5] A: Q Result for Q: 2.79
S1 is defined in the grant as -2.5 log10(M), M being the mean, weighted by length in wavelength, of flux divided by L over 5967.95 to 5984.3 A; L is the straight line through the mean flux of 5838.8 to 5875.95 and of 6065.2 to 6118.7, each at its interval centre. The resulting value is -0.03 mag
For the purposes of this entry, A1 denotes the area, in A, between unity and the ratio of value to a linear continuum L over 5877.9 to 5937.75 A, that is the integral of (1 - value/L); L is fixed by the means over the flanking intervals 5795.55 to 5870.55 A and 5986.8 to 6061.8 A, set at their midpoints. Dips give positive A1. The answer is 2.7 A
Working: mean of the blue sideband 2.67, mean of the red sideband 2.57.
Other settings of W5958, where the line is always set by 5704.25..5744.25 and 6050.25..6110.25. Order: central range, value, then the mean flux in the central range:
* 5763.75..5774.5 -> -0.056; 2.73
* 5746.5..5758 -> -0.014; 2.63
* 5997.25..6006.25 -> 0.044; 2.46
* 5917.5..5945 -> -0.023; 2.62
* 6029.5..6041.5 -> -0.061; 2.7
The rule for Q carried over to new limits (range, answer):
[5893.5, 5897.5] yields 2.46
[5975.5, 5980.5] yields 2.67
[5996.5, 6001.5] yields 2.37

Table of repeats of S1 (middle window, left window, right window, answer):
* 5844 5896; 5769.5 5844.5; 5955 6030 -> 0.03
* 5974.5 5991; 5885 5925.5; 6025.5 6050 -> -0.03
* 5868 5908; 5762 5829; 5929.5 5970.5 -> 0.07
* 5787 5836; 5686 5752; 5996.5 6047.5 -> -0.05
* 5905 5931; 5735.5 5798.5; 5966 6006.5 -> 0.03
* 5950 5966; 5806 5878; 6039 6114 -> 0.00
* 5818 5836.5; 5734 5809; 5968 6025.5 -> -0.02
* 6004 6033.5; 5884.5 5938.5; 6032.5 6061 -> 0.02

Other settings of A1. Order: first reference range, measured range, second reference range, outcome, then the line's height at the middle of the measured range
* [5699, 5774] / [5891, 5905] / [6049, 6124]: 0.9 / 2.6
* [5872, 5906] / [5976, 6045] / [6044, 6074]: 0.1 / 2.56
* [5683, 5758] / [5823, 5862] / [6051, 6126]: -1.1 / 2.59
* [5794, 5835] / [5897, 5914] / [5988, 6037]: 0.9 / 2.64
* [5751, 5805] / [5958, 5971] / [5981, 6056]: -0.1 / 2.58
